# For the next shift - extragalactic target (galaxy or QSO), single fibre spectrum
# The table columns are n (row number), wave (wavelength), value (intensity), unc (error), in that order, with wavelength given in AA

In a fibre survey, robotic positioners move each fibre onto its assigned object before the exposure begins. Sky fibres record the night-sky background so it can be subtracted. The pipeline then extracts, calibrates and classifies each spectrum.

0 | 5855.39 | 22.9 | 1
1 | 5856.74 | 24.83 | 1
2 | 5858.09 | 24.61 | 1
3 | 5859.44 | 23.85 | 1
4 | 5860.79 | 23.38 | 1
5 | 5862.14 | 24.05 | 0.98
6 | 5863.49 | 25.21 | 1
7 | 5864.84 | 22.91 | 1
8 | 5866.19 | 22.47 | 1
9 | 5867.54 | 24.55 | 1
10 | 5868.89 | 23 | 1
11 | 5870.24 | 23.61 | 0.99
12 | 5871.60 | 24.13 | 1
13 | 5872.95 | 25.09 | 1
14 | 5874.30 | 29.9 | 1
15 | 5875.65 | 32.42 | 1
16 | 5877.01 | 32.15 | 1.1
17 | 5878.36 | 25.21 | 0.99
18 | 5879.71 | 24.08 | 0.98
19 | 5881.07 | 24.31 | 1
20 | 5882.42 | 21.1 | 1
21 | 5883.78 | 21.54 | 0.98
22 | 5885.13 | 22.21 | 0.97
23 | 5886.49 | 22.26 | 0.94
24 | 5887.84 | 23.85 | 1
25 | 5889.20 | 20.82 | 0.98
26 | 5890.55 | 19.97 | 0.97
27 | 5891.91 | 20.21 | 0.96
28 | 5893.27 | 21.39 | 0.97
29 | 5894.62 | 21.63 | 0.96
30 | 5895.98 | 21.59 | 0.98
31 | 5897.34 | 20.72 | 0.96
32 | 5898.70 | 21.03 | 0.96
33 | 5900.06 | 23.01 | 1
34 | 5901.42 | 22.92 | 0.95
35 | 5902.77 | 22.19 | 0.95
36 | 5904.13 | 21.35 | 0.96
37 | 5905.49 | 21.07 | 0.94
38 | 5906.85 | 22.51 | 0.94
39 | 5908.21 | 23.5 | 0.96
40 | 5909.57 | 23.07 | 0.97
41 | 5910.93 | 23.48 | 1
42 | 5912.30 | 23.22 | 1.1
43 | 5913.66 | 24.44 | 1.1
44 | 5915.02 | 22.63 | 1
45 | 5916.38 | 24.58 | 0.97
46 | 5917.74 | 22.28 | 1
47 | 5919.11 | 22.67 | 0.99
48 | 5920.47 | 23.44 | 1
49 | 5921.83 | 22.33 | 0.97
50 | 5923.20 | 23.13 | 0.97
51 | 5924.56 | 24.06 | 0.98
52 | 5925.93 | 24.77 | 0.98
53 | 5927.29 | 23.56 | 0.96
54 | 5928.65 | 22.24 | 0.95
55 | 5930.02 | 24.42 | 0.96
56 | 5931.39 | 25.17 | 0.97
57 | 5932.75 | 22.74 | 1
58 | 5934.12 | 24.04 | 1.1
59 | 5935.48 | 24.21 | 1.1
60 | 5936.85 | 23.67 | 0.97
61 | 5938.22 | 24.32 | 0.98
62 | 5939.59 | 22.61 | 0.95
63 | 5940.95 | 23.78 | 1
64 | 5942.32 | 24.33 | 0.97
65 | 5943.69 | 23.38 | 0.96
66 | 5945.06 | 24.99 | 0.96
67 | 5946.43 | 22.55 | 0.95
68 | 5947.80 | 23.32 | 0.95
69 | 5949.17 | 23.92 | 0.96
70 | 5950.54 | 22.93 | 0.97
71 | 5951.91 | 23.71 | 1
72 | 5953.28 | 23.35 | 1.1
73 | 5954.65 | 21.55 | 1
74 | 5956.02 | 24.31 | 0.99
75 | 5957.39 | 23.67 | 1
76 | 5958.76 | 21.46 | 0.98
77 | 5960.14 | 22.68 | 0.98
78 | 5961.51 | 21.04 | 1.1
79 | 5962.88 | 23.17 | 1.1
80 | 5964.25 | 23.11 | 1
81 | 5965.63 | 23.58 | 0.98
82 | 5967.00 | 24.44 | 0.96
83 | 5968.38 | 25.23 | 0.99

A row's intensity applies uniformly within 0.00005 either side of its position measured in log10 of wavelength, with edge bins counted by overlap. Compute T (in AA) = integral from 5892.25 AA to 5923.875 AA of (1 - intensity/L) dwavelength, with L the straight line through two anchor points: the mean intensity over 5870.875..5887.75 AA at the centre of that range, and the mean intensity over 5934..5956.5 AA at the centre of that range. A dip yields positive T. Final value 2.6 AA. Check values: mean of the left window 25.3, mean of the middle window 22.5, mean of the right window 23.6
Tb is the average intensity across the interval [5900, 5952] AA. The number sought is 23.3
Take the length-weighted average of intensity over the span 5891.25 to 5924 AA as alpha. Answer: 22.4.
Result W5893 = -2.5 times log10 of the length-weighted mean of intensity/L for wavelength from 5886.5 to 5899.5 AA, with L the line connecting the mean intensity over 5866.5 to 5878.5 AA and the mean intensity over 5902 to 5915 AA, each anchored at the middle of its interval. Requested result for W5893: 0.148 mag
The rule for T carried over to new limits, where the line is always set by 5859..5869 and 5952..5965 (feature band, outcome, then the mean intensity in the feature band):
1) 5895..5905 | 0.66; 21.8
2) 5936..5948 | -0.40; 23.7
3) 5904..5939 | -0.37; 23.4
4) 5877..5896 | 0.77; 22.5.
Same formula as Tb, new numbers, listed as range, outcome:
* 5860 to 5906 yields 23.4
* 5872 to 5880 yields 28.2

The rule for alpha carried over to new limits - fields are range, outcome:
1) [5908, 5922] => 23.3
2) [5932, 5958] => 23.6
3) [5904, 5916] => 22.9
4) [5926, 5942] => 23.8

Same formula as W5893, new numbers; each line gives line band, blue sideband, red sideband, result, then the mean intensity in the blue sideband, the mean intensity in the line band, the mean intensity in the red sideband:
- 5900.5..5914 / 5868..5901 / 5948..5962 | 0.028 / 23.5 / 22.7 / 22.9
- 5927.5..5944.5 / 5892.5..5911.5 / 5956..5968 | -0.053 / 22.1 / 23.7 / 23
